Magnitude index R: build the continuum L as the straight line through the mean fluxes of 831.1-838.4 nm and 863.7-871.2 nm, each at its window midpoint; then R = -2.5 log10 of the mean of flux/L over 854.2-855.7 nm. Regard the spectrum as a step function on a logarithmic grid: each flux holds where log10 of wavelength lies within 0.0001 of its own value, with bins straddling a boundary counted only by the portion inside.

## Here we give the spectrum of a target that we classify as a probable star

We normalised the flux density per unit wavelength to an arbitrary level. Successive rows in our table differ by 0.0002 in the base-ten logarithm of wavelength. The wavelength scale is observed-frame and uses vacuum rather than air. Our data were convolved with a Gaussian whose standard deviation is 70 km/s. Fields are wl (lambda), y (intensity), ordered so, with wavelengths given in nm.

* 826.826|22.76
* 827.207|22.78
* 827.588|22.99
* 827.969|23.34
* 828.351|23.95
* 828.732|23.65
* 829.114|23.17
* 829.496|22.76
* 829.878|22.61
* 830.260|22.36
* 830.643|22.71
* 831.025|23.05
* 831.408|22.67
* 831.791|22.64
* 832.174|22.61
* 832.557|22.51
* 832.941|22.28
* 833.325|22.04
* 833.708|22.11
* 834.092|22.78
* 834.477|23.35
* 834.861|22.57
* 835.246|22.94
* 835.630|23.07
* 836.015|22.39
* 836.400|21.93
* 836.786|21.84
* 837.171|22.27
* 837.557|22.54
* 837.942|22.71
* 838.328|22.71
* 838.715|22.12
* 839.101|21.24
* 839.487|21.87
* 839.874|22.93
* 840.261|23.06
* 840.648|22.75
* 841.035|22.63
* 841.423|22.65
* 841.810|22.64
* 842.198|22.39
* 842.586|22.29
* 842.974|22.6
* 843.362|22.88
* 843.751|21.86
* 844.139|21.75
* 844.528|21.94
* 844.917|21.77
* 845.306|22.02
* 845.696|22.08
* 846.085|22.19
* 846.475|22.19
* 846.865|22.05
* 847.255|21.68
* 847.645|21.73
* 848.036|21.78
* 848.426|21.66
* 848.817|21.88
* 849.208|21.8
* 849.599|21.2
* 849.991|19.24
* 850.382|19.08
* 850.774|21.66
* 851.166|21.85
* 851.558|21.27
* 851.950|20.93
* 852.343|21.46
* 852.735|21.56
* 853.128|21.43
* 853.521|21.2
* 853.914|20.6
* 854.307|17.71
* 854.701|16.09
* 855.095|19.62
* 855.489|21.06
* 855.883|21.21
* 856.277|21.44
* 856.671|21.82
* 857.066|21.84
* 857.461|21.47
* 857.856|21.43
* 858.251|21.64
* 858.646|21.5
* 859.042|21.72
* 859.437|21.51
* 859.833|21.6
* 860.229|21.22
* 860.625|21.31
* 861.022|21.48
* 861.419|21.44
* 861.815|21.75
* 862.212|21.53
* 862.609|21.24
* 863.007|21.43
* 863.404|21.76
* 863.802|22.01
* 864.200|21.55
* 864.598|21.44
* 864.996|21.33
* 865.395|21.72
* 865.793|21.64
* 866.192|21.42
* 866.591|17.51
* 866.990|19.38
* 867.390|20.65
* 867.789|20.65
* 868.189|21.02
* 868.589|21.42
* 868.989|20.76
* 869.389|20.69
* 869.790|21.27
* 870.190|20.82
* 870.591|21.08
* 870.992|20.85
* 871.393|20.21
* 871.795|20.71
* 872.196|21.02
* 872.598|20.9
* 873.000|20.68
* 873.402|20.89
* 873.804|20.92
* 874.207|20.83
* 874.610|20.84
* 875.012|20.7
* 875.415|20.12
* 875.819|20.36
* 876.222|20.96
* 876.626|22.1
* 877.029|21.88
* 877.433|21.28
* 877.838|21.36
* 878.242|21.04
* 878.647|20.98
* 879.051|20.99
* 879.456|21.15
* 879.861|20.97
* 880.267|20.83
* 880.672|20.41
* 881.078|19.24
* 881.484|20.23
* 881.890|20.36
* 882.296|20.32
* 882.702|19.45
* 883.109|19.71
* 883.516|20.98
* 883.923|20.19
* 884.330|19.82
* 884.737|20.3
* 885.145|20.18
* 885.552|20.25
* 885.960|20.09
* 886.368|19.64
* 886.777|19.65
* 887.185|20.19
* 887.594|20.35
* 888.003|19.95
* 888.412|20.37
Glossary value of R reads 0.15 mag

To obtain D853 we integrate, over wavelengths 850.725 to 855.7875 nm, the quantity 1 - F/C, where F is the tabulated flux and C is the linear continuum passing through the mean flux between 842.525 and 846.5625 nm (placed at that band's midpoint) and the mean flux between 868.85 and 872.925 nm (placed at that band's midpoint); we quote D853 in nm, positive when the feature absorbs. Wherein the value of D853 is 0.29 nm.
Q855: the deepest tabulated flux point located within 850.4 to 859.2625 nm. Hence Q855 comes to 16.09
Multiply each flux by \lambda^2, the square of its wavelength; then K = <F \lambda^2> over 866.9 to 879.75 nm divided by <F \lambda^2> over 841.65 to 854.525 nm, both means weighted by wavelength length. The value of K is 1.03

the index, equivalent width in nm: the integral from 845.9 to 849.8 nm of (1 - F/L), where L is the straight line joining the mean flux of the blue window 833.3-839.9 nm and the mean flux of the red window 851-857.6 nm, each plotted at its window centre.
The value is -0.09 nm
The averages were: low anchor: 22.4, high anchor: 20.7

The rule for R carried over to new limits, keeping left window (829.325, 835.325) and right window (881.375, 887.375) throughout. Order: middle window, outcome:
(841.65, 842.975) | -0.02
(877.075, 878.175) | -0.05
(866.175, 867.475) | 0.08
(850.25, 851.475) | 0.04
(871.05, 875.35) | -0.01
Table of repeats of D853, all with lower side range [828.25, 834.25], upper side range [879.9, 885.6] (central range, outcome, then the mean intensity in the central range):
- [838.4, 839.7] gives 0.03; 21.8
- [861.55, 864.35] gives -0.06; 21.6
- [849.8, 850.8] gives 0.10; 19.7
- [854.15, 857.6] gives 0.20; 20.3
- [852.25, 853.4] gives 0.01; 21.5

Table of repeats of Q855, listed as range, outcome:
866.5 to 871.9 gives 17.51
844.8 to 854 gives 19.08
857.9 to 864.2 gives 21.22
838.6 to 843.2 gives 21.24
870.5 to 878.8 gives 20.12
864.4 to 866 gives 21.33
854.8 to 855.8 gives 19.62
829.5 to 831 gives 22.36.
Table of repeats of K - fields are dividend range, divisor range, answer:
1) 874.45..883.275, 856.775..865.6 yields 1.00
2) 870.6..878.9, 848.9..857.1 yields 1.07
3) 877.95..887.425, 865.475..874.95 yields 1.01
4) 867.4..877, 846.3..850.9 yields 1.03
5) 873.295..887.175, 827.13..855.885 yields 1.02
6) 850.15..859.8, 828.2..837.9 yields 0.97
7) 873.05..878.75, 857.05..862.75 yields 1.01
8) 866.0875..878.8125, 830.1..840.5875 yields 1.01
